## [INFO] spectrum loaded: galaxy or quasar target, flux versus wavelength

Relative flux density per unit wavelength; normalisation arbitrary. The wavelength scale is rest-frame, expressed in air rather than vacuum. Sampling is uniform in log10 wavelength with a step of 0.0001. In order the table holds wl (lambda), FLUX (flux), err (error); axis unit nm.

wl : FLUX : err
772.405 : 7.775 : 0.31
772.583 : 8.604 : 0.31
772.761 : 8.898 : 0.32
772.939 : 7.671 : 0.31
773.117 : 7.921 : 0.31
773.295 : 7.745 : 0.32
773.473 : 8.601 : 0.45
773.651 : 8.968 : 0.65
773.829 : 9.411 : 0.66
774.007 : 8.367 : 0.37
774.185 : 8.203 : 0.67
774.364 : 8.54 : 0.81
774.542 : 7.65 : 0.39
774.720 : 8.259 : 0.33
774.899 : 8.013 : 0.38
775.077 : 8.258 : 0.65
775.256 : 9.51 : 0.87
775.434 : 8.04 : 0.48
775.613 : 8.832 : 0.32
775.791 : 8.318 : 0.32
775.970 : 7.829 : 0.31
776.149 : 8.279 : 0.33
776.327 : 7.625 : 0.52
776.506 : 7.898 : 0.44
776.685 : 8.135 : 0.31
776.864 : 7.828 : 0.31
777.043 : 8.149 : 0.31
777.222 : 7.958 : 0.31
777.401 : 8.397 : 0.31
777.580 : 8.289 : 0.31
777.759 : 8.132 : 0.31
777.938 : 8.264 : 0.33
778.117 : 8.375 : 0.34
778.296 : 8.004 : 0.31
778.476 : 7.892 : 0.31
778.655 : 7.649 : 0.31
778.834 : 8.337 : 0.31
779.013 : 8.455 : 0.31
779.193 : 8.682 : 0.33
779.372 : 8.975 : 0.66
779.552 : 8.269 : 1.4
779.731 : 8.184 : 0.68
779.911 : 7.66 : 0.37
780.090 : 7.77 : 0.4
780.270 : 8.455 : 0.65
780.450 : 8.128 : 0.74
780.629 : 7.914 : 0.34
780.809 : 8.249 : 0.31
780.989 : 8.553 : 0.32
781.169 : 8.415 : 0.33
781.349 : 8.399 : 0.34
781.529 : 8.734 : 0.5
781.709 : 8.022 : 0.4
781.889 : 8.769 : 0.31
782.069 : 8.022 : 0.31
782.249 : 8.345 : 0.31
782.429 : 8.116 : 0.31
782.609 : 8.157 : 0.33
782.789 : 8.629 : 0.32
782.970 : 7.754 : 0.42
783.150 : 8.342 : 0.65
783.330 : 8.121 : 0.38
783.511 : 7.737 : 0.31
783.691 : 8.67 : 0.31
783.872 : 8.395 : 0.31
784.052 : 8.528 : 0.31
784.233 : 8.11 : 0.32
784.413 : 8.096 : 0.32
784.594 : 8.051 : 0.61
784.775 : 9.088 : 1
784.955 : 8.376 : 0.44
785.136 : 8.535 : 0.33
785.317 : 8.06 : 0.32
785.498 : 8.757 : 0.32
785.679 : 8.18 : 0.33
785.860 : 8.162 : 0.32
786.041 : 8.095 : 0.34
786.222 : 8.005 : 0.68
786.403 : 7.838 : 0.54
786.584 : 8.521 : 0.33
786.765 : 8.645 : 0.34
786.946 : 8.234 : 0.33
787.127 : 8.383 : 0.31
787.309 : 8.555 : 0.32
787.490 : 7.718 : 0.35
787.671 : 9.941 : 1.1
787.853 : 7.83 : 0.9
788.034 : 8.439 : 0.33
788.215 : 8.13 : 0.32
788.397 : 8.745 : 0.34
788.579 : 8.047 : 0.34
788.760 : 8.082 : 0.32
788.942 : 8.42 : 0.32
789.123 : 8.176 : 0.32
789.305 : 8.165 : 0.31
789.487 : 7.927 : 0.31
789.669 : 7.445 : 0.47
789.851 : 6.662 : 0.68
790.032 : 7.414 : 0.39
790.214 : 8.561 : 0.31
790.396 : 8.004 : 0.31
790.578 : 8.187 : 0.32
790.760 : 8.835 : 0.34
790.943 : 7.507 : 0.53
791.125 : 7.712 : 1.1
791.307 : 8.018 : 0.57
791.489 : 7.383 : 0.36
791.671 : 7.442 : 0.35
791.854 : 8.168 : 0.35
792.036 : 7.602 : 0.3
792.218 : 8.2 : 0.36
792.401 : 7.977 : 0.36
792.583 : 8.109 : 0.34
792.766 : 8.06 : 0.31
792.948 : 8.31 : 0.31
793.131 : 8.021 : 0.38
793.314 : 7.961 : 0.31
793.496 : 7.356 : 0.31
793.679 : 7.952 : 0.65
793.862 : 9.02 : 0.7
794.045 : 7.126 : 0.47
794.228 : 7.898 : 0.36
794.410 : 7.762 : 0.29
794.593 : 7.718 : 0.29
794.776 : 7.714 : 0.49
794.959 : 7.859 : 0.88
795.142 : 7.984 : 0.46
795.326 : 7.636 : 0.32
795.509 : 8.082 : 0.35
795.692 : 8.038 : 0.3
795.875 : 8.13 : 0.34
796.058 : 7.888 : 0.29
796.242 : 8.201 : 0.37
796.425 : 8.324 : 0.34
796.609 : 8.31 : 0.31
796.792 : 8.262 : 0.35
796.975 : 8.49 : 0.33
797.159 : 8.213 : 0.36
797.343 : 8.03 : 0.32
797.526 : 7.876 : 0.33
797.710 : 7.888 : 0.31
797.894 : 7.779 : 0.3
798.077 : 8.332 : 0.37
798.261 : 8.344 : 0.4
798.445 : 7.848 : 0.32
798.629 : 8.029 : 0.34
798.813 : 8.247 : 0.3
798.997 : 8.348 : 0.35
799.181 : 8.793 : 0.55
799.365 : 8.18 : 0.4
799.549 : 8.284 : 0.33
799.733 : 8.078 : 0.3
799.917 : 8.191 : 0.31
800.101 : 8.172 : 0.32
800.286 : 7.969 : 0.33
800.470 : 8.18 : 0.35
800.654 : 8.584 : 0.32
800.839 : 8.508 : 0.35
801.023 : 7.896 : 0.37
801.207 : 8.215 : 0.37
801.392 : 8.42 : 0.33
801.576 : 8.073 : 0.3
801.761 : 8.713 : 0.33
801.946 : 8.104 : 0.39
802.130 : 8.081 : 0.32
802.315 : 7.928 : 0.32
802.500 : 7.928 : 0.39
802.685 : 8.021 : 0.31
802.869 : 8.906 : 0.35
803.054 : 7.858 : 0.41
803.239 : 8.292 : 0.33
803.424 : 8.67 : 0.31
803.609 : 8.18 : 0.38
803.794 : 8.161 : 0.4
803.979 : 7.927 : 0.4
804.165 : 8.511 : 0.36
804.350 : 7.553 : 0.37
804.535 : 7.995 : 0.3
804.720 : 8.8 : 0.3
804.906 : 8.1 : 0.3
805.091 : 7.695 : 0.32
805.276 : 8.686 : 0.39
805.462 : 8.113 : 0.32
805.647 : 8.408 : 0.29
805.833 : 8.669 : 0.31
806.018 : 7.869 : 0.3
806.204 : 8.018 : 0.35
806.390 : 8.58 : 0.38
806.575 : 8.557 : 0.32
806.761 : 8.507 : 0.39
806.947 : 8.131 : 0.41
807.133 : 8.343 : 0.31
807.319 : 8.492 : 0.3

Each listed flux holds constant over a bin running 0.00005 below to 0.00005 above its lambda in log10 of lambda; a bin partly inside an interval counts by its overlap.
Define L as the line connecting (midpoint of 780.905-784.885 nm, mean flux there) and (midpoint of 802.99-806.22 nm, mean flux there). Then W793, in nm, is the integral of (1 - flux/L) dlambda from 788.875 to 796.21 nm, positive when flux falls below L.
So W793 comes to 0.32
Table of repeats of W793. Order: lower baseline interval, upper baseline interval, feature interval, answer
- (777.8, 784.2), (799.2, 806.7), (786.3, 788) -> -0.032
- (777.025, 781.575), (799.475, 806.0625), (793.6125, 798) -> 0.115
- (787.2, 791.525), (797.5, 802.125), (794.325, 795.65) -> 0.052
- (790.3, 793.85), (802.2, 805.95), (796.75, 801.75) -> -0.054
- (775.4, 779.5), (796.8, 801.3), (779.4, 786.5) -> -0.056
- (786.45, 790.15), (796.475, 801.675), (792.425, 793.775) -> 0.035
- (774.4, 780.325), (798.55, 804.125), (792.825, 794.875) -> 0.081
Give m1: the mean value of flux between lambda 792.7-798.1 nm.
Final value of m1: 8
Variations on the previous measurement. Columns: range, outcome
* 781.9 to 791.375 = 8.21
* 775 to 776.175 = 8.45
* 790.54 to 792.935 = 7.95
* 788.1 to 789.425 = 8.25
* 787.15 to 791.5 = 8.1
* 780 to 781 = 8.15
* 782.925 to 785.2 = 8.3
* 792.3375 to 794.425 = 7.97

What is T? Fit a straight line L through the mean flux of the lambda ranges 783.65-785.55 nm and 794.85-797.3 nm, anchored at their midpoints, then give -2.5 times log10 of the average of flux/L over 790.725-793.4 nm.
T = 0.04 mag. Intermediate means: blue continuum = 8.41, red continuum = 8.1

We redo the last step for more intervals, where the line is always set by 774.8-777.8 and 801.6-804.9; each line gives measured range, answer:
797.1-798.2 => 0.02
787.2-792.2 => 0.02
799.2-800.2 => 0.00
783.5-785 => -0.02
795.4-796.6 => 0.01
